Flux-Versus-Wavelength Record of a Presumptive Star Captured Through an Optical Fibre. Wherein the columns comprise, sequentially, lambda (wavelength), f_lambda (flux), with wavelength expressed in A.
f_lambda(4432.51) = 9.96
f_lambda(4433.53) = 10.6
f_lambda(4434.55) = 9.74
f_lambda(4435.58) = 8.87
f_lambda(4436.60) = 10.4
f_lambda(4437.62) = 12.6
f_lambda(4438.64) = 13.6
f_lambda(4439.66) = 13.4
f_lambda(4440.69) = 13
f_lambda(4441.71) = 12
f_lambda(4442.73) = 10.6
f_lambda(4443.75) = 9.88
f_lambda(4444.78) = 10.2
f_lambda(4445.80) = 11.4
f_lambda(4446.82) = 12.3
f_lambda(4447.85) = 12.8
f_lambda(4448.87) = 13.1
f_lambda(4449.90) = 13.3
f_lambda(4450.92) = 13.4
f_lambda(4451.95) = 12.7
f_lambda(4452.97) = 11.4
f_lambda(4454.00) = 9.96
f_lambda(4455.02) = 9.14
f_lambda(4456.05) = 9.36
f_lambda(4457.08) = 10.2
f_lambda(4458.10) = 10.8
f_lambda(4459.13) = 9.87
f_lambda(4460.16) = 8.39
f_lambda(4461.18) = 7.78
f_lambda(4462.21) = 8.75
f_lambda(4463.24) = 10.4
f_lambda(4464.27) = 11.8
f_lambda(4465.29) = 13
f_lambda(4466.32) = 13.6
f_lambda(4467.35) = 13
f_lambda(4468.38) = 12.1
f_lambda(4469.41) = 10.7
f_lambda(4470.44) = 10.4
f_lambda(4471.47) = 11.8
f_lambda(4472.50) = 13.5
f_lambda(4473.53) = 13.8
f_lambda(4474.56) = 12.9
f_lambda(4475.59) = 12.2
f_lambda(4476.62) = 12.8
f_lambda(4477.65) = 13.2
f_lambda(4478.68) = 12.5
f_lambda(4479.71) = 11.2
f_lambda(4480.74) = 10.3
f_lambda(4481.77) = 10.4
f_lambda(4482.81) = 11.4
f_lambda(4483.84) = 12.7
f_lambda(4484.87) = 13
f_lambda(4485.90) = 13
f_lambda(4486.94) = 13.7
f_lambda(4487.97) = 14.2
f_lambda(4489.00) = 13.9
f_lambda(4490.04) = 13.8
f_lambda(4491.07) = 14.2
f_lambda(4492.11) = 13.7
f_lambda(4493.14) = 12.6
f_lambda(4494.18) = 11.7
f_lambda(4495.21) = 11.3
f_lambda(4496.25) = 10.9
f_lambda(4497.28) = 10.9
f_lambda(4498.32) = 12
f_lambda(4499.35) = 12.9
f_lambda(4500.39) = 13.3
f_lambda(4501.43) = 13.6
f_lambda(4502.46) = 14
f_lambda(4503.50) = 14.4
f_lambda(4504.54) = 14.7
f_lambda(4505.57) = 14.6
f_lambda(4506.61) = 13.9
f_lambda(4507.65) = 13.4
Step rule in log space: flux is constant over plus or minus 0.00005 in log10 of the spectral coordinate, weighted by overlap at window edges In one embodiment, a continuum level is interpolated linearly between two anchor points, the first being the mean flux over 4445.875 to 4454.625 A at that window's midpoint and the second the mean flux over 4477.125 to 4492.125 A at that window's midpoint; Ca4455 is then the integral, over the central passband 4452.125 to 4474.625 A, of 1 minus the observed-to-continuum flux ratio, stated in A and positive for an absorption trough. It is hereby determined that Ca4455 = 2.6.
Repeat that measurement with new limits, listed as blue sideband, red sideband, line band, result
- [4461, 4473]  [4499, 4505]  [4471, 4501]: 0.4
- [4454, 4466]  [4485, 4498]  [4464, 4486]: -1.8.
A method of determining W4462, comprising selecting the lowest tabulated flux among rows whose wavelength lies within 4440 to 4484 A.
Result 7.78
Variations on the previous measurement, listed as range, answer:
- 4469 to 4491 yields 10.3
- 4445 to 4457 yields 9.14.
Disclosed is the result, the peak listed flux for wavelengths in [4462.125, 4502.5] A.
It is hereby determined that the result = 14.2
